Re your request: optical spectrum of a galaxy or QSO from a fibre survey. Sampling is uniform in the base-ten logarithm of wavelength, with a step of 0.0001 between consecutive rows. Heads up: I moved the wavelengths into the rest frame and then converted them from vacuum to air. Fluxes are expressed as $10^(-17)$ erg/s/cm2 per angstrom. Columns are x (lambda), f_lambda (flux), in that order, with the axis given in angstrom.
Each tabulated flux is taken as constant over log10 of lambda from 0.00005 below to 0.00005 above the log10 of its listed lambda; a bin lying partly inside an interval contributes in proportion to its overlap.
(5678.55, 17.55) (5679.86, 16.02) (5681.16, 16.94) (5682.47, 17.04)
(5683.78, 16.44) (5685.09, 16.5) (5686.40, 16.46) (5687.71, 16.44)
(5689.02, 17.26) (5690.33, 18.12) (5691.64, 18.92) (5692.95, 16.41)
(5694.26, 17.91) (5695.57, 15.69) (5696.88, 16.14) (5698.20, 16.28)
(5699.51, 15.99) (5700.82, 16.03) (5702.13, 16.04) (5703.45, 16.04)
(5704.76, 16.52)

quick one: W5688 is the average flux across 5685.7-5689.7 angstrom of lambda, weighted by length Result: 16.7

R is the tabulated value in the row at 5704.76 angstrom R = 16.52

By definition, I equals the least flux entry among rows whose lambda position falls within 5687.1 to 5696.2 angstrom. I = 15.69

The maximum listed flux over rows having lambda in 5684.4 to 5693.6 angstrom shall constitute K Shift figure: 18.92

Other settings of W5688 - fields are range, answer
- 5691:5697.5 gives 17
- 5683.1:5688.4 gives 16.5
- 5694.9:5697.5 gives 15.9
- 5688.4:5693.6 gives 17.7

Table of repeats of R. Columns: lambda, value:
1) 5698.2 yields 16.28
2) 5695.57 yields 15.69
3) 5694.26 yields 17.91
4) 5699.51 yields 15.99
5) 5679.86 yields 16.02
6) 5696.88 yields 16.14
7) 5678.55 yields 17.55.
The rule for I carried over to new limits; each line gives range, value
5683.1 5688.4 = 16.44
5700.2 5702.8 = 16.03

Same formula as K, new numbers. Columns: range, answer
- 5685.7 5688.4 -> 16.46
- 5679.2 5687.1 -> 17.04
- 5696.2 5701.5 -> 16.28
